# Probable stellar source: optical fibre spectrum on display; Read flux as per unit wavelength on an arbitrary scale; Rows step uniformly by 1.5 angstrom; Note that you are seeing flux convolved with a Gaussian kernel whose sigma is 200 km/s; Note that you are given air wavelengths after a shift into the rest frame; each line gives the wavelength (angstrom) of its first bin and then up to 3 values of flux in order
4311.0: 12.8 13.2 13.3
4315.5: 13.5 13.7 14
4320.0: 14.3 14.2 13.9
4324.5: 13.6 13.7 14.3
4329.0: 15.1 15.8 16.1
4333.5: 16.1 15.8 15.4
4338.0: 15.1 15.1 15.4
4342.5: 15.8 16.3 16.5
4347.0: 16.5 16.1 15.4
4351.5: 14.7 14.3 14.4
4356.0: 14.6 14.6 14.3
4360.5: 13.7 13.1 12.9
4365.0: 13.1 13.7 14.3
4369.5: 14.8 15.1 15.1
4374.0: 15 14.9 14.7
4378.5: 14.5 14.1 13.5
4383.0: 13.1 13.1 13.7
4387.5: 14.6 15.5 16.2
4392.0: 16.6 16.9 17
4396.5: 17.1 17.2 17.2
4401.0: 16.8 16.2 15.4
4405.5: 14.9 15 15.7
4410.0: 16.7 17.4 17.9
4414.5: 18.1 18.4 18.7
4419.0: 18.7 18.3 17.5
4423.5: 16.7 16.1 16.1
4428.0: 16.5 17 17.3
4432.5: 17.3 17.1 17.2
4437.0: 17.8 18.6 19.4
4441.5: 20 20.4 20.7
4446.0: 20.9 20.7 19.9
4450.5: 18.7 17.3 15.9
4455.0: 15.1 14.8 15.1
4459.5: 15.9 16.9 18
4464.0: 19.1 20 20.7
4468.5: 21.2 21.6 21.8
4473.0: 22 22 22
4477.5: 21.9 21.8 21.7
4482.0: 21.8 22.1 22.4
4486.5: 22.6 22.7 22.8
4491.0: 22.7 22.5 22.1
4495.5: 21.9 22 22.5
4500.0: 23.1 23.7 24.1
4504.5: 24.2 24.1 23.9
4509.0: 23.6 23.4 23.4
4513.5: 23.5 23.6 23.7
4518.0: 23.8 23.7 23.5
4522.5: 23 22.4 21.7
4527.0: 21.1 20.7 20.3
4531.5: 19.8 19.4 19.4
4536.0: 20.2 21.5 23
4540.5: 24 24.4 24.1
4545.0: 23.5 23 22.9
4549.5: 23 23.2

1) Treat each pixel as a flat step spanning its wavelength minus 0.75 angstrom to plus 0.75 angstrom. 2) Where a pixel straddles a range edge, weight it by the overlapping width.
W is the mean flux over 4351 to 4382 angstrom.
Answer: 14.3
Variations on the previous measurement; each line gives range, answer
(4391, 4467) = 17.5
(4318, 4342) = 14.9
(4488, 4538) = 22.5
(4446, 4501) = 20.4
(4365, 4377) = 14.6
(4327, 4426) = 15.6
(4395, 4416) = 16.7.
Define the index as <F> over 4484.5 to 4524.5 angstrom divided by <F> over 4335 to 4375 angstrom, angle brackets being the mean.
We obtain 1.56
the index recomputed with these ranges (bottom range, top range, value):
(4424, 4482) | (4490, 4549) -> 1.20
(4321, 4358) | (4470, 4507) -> 1.48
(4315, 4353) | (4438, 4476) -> 1.27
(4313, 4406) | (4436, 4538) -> 1.41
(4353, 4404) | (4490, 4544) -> 1.52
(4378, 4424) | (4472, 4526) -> 1.41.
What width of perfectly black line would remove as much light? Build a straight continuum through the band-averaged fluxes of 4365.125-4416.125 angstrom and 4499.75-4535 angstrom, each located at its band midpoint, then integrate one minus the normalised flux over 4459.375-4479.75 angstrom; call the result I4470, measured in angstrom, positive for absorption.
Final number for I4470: -0.5 angstrom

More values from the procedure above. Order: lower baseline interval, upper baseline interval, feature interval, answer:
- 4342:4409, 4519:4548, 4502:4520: -2.3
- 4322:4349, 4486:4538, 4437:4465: 2.5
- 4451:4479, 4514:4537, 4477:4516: -4.6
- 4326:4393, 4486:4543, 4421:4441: 1.2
